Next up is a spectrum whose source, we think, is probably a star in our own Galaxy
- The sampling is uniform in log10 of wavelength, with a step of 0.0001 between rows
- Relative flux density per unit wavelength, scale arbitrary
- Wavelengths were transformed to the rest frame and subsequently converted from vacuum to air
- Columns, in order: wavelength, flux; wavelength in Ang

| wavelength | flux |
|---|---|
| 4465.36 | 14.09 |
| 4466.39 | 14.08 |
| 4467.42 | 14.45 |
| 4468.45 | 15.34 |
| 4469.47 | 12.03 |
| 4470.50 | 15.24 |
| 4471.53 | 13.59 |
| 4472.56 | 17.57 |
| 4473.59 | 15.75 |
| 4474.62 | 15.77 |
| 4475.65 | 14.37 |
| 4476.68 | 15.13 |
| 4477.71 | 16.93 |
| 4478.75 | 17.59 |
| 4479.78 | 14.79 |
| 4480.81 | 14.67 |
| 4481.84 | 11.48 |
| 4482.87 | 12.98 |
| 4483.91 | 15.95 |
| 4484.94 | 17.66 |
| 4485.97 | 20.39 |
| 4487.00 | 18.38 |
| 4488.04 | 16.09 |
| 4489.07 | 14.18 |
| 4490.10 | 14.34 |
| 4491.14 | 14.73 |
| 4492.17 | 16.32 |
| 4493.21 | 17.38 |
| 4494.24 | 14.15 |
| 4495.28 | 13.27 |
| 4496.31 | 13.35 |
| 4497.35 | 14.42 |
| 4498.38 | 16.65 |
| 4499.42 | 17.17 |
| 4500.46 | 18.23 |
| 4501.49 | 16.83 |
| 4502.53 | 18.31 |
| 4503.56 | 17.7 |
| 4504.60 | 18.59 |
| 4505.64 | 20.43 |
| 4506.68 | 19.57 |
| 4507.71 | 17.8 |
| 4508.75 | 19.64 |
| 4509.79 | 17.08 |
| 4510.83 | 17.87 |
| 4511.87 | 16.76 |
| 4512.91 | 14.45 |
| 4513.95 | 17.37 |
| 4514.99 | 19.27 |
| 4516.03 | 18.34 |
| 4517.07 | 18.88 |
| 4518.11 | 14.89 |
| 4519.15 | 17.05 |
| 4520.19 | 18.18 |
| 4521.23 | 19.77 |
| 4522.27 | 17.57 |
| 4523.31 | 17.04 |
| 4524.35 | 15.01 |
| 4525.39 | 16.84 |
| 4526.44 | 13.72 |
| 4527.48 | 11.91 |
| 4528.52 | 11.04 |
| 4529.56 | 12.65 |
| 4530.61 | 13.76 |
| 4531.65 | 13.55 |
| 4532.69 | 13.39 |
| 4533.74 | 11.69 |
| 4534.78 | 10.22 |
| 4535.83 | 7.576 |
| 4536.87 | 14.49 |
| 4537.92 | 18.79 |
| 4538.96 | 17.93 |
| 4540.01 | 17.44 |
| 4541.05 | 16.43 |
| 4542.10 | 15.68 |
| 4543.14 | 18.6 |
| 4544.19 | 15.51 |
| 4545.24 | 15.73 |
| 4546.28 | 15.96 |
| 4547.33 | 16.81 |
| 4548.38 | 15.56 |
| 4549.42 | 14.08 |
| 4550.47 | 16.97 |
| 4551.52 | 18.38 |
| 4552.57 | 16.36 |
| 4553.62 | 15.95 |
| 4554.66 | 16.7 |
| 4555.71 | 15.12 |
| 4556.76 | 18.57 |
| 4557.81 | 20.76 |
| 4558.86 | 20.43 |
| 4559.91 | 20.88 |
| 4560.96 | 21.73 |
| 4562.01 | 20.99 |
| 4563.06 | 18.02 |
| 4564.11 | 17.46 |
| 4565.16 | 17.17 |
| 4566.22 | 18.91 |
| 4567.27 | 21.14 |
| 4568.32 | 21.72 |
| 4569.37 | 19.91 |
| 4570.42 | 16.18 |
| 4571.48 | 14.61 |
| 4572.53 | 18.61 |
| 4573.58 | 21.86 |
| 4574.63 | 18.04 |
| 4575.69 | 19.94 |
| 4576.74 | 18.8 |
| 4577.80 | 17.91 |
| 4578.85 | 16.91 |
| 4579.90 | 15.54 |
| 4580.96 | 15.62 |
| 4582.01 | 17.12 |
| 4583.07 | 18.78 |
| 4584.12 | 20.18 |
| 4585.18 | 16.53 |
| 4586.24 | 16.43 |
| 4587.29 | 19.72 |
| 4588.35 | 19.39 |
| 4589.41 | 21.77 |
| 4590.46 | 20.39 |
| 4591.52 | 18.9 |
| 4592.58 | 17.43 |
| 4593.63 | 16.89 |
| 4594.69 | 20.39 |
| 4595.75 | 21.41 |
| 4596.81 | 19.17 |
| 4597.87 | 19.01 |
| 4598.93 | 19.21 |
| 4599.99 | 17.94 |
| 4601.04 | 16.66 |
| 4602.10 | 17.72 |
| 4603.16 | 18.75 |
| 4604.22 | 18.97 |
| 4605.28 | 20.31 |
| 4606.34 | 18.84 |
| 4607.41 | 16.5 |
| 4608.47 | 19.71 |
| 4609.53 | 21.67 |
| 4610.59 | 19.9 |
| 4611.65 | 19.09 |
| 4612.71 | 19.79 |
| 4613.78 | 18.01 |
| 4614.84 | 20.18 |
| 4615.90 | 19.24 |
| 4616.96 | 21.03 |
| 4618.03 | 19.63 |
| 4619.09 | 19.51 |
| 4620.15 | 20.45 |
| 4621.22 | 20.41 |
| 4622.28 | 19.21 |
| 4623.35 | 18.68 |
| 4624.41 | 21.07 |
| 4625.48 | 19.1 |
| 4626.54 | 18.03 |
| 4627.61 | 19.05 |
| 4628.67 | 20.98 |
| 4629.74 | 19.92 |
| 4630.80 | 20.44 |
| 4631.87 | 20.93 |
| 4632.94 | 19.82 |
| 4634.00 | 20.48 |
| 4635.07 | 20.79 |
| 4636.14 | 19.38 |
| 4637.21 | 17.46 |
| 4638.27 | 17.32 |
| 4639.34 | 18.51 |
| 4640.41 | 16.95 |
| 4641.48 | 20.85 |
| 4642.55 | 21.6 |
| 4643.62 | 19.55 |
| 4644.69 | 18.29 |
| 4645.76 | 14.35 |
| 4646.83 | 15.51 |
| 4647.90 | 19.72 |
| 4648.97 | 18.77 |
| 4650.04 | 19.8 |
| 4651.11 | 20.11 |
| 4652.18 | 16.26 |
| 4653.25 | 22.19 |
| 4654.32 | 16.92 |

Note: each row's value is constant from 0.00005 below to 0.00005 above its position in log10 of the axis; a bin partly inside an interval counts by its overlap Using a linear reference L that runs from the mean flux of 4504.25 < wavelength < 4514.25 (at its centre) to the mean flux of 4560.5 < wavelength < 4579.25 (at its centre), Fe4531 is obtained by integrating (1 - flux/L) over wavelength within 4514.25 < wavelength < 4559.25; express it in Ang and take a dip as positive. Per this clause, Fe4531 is 6.02 Ang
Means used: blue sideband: 17.9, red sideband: 18.9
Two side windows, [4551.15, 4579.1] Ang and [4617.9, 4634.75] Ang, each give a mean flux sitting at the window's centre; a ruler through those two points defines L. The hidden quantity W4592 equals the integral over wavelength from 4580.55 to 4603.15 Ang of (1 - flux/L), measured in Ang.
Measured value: 0.7 Ang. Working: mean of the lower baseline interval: 18.7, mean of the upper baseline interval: 19.9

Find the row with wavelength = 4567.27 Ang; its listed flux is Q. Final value 21.14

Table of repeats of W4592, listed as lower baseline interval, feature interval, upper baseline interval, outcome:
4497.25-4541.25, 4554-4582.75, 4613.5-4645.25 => -1.4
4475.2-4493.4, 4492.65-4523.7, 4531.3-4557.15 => -3.3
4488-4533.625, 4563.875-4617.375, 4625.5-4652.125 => -2.3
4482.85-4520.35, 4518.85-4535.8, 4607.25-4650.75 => 3.0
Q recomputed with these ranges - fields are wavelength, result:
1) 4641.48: 20.85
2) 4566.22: 18.91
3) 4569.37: 19.91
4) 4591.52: 18.9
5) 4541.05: 16.43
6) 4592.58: 17.43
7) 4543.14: 18.6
